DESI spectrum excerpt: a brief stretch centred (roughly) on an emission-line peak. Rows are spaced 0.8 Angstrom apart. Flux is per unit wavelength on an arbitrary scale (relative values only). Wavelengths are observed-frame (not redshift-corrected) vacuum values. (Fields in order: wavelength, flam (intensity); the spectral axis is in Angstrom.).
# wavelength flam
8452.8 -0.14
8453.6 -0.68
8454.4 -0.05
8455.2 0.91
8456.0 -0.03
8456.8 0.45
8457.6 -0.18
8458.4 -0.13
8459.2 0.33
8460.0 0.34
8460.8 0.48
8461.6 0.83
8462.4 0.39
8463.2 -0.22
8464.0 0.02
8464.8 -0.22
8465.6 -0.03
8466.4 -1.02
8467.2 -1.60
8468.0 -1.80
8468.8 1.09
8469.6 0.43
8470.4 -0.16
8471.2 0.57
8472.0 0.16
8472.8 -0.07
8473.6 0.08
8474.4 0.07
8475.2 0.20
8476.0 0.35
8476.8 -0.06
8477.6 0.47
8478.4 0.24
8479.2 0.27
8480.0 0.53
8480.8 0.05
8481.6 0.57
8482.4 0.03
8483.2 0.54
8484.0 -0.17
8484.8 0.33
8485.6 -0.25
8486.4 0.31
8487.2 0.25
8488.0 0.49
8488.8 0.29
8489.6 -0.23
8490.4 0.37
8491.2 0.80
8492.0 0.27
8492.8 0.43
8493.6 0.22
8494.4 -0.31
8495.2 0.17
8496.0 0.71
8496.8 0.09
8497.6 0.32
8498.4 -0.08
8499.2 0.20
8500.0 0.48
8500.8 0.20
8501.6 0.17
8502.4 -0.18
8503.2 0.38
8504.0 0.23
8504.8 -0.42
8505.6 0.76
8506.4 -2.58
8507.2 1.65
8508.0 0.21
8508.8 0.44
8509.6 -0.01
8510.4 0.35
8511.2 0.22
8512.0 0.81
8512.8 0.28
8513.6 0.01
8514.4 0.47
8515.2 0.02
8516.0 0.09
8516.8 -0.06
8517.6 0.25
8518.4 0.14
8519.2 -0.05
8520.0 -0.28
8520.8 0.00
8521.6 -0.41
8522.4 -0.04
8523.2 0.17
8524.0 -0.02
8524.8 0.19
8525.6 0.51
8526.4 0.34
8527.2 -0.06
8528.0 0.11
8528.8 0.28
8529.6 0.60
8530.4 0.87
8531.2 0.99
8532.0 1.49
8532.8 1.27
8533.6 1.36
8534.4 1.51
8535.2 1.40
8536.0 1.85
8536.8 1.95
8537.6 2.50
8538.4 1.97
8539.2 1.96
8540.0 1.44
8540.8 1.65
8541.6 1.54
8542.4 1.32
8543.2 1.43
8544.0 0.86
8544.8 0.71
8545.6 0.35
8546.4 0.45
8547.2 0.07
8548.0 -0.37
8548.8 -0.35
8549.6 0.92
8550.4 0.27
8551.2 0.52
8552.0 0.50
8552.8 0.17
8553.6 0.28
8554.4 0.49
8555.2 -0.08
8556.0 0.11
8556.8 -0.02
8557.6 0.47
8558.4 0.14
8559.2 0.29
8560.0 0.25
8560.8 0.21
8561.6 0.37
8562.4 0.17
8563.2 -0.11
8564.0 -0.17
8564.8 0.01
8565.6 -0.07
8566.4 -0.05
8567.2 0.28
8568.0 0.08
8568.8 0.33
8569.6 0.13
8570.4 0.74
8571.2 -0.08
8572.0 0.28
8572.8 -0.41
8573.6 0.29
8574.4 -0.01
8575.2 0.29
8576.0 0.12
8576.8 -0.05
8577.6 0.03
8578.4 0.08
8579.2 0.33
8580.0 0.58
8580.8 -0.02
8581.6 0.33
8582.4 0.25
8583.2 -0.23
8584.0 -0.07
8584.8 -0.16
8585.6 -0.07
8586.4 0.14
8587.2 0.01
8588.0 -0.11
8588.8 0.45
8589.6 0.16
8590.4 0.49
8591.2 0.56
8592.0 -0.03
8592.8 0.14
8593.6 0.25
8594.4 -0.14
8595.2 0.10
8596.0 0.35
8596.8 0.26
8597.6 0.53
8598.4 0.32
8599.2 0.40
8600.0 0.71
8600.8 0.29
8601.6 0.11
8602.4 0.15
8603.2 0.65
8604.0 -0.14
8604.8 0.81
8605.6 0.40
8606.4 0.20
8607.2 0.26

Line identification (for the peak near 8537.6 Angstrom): [O II] 3727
